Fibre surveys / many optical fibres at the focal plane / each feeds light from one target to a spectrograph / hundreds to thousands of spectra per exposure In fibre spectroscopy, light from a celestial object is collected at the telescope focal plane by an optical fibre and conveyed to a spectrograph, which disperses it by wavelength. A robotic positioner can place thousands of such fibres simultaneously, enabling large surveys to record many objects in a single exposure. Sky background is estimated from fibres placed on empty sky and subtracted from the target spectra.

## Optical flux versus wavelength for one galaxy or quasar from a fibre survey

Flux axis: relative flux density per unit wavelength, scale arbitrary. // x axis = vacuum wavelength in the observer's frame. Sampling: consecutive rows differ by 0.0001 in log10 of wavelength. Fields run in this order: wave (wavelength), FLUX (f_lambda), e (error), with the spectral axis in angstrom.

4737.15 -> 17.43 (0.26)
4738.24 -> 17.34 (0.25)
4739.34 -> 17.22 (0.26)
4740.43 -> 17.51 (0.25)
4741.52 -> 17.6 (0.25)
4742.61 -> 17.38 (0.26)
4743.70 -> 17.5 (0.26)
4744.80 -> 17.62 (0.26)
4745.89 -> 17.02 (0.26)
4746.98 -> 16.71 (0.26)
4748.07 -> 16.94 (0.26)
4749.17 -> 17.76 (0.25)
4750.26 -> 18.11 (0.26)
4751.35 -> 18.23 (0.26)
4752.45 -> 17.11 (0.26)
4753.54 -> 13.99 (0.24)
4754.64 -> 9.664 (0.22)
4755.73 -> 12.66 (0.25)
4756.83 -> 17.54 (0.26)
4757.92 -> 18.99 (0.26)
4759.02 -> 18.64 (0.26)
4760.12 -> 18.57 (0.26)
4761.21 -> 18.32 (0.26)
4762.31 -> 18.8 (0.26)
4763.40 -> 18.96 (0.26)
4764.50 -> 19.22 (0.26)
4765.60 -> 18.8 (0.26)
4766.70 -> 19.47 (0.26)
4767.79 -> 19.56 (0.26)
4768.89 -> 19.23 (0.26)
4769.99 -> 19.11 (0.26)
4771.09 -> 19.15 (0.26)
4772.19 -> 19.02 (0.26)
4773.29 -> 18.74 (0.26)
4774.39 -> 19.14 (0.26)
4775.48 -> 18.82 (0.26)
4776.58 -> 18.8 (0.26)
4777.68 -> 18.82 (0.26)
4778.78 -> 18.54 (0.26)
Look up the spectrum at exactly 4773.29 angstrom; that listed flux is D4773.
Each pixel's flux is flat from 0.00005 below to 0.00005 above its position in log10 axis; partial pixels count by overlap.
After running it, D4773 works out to 18.74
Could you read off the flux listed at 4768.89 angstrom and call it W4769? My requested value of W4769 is 19.23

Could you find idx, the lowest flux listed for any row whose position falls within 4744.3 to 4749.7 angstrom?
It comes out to 16.71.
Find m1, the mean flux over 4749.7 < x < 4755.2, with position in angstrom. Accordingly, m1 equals 15.4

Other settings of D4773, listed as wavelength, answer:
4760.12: 18.57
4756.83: 17.54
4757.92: 18.99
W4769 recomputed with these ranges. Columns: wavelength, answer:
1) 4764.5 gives 19.22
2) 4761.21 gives 18.32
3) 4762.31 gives 18.8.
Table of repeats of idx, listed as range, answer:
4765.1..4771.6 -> 18.8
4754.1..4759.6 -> 9.664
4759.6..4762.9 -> 18.32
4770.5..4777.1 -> 18.74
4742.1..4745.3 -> 17.38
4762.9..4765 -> 18.96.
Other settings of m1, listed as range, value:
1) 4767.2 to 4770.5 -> 19.3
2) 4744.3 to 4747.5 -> 17.1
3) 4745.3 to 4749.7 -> 17.1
